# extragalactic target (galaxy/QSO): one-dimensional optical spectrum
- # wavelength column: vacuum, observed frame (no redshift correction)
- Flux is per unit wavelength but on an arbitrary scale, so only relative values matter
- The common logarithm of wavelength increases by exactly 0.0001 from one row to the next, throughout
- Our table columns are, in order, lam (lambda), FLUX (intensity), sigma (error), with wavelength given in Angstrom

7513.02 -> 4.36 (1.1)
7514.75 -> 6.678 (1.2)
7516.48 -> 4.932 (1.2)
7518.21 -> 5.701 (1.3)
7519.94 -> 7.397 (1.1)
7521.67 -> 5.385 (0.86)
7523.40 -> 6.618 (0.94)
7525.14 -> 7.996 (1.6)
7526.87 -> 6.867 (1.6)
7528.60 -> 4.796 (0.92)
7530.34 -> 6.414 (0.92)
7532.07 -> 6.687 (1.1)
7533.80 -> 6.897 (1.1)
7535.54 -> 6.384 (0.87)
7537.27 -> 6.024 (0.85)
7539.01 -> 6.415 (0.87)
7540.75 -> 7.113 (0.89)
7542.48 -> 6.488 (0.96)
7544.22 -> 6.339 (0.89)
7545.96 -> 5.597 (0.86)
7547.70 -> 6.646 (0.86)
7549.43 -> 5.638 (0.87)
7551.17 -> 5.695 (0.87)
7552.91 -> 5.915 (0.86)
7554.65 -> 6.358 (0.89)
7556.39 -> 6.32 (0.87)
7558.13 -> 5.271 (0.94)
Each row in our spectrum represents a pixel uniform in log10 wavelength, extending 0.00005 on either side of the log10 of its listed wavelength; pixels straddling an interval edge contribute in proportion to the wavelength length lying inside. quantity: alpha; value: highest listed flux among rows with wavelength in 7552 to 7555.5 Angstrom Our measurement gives 6.358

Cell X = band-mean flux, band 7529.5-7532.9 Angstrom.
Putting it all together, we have 6.56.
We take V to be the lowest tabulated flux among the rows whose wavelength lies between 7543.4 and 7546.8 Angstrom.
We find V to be 5.597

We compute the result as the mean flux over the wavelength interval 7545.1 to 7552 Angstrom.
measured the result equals 5.9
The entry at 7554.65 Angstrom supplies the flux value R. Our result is 6.358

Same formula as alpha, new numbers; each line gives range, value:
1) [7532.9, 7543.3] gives 7.113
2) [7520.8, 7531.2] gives 7.996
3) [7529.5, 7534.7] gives 6.897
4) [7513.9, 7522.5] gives 7.397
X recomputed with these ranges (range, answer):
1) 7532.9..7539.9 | 6.43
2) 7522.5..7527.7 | 7.15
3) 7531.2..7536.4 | 6.66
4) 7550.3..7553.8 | 5.8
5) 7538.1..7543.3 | 6.67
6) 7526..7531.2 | 6.03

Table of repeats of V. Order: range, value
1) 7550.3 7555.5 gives 5.695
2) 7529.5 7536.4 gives 6.384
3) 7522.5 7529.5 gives 4.796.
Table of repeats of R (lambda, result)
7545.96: 5.597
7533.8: 6.897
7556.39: 6.32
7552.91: 5.915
